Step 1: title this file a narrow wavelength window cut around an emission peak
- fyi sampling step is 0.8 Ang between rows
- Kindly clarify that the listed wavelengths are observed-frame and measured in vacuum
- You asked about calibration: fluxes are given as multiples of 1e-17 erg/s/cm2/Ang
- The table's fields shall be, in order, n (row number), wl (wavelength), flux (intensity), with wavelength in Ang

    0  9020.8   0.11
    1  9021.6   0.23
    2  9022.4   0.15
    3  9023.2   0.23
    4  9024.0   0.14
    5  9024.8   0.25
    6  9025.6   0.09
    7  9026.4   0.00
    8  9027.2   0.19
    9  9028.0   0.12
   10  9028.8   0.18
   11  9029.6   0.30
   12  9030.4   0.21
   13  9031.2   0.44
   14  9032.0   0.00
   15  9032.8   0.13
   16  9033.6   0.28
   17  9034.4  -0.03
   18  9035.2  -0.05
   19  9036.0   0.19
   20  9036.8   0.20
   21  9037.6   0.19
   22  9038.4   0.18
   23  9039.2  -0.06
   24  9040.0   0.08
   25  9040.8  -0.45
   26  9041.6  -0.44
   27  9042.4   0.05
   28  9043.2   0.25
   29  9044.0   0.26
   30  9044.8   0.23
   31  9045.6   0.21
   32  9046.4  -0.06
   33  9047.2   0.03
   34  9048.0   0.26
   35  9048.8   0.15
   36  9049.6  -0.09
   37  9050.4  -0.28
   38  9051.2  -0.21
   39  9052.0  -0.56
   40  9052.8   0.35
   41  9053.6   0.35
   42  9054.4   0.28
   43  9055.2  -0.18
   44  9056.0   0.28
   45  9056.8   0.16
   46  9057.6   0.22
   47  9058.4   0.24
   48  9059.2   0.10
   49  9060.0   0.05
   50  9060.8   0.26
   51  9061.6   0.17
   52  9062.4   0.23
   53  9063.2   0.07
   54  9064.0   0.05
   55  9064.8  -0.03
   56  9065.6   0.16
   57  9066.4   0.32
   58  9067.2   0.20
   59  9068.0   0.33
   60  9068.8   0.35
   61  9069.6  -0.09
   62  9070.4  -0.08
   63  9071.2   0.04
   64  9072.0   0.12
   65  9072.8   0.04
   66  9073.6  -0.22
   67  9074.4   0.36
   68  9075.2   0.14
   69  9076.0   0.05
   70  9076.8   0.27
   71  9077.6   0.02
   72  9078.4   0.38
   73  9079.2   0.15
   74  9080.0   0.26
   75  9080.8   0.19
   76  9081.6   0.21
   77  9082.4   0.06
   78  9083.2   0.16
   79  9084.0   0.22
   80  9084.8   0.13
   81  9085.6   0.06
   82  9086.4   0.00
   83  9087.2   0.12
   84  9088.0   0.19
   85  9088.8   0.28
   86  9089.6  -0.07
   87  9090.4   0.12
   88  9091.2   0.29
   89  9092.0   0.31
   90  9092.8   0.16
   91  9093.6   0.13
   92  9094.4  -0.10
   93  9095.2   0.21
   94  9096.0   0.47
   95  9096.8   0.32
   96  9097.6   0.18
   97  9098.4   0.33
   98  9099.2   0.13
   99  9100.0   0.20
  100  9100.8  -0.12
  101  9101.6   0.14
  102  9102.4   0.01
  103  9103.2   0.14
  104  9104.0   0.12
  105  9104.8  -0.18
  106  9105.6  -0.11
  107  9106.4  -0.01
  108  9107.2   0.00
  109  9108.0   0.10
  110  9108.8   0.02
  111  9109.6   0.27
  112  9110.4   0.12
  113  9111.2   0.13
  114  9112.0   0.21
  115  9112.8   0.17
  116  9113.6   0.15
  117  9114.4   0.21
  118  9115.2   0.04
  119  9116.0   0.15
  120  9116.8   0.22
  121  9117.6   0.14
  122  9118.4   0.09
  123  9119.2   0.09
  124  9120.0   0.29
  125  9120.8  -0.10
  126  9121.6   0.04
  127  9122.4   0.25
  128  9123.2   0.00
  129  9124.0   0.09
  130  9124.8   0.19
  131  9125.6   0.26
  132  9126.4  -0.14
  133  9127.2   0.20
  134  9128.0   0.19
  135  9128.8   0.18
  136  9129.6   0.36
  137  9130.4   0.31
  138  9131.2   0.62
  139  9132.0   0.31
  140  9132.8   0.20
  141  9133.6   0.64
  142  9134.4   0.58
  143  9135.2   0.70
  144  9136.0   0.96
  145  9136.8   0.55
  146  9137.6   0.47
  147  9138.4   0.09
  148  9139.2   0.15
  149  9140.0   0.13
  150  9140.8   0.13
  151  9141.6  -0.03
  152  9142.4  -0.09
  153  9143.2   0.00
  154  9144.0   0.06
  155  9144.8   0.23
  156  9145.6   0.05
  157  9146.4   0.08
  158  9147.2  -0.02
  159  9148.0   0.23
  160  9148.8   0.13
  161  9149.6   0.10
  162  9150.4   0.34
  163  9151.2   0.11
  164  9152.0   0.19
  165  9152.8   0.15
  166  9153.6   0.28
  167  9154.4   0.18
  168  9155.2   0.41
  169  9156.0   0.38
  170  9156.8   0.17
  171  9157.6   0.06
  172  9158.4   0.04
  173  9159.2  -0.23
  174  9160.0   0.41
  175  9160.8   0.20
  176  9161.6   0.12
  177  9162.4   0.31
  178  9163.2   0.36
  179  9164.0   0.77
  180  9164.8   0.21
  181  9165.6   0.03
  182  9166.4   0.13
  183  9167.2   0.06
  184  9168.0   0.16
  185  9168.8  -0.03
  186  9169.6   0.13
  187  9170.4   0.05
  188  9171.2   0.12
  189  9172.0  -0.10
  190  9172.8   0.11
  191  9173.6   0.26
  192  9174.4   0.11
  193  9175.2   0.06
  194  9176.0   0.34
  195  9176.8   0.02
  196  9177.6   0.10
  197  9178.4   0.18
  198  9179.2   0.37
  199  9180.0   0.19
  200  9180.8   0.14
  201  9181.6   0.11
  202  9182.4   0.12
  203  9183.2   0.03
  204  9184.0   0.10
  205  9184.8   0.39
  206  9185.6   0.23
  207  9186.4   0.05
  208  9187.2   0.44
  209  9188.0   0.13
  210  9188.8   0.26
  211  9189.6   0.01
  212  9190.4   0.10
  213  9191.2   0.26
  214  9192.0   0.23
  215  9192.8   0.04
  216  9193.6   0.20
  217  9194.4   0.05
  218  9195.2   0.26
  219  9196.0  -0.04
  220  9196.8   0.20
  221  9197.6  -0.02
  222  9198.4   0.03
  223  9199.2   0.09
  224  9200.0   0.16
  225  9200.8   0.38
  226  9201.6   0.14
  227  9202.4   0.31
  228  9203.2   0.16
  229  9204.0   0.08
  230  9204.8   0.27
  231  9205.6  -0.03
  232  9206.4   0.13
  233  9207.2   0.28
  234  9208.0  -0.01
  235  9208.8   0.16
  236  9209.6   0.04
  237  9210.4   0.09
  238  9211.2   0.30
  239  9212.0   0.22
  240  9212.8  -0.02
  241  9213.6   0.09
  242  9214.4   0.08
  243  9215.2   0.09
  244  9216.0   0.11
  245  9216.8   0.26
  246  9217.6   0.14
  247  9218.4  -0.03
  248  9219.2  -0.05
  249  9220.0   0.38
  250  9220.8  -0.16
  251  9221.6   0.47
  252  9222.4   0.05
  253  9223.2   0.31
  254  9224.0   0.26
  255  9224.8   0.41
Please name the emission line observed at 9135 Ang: H-gamma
